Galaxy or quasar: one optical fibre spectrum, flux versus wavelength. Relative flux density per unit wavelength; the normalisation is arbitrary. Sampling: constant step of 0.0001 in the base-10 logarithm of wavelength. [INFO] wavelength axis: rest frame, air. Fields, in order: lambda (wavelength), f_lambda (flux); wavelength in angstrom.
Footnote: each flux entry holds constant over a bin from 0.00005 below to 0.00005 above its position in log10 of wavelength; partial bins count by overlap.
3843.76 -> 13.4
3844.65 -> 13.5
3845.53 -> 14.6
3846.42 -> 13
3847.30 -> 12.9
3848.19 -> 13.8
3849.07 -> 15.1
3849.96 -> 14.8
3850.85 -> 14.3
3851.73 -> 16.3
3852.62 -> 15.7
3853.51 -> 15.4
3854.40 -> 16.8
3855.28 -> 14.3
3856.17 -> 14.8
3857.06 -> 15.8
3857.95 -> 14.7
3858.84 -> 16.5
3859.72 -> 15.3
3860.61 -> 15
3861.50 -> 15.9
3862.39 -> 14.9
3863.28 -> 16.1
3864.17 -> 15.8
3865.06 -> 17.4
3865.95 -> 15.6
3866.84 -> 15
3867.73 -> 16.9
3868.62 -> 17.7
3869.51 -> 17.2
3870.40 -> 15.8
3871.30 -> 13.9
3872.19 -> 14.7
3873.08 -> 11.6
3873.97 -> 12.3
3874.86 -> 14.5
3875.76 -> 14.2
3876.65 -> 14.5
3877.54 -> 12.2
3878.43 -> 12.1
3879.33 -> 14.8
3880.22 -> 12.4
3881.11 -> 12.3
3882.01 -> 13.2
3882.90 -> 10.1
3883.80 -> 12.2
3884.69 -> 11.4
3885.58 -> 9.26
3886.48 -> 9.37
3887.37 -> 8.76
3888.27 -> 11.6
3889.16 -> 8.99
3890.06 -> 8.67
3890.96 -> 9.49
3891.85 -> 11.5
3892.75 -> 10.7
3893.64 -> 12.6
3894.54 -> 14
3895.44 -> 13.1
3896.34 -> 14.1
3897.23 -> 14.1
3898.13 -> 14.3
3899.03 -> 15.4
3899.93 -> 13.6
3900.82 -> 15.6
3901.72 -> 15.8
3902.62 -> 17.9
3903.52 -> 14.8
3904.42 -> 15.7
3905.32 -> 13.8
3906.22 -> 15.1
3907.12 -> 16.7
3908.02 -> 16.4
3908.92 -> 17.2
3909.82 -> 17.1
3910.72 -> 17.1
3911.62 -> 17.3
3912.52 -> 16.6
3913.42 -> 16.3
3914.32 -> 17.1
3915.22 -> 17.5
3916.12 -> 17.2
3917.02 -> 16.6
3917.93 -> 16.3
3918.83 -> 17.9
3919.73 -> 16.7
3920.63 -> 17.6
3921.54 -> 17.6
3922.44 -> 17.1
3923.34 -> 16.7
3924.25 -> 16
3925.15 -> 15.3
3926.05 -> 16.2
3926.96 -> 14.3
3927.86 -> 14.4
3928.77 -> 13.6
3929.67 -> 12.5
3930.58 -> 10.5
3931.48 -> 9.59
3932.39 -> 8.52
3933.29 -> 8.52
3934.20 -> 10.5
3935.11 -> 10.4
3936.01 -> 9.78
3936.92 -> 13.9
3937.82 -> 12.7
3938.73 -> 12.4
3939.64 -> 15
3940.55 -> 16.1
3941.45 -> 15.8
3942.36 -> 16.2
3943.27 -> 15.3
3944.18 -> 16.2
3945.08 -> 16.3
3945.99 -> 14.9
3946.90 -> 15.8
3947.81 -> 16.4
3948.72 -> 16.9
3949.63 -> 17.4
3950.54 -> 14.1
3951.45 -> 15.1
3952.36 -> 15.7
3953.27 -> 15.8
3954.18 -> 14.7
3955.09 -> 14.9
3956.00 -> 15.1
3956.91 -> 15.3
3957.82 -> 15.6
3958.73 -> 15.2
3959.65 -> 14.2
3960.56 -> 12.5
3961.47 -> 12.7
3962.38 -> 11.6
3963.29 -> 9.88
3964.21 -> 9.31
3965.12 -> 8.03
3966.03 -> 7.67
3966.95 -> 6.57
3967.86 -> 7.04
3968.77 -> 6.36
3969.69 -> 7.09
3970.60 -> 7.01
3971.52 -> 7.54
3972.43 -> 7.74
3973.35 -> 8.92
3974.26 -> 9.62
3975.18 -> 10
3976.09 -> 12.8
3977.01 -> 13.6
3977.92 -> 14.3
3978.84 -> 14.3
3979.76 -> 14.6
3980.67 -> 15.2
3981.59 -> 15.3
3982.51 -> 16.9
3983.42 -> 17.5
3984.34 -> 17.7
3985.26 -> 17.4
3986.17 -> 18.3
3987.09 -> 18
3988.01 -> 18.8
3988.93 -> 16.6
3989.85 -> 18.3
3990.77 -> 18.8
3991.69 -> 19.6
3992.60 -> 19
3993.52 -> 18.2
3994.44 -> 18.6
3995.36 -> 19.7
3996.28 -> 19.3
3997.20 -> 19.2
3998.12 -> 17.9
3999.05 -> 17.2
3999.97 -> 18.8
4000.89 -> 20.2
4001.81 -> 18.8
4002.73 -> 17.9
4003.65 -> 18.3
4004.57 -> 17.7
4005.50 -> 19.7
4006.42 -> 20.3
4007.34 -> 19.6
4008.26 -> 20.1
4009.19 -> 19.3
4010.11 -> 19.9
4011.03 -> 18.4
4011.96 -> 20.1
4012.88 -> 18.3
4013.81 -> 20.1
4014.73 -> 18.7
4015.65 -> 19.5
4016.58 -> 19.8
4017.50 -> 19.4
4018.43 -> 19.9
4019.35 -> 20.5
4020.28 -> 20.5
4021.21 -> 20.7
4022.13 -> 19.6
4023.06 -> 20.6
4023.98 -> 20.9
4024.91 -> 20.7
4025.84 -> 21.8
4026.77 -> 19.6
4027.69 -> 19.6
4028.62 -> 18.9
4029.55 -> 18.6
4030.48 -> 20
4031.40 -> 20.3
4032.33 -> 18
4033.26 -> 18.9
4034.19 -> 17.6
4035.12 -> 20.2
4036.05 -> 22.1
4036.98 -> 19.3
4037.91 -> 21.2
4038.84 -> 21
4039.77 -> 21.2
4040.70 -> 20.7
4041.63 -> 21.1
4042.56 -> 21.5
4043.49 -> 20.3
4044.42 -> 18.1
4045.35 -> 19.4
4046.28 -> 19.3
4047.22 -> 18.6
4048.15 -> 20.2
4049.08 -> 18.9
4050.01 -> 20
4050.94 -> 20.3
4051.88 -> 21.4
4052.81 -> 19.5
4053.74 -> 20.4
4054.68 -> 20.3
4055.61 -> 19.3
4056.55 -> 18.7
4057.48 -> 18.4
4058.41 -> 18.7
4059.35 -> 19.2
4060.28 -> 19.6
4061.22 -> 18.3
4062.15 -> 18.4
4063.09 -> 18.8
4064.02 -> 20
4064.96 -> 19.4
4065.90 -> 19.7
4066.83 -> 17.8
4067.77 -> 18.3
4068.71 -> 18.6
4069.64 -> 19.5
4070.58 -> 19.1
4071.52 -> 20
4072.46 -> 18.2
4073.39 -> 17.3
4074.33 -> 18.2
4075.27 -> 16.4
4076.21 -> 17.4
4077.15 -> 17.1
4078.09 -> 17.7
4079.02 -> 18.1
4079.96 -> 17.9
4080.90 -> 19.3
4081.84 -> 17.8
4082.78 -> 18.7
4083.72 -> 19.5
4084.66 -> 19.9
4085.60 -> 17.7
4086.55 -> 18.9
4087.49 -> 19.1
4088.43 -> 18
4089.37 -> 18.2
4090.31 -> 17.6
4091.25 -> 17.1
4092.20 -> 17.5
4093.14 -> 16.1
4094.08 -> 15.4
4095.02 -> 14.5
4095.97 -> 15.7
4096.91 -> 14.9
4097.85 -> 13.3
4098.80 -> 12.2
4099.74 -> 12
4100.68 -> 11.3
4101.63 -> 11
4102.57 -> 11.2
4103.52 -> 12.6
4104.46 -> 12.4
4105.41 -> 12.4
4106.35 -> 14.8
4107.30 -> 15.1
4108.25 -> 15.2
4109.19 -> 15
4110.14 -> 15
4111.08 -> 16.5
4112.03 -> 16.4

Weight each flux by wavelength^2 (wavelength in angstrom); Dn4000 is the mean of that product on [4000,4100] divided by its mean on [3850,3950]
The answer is 1.41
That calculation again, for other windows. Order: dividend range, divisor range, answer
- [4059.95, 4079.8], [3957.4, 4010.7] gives 1.28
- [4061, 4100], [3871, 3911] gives 1.46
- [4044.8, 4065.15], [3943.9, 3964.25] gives 1.39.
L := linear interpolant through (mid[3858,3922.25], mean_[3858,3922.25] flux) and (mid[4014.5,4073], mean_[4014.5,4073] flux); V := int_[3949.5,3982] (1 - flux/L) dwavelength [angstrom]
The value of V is 9.65 angstrom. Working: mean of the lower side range 14.5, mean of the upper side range 19.7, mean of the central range 12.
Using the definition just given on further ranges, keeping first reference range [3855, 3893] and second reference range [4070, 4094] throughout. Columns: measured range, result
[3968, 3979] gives 4.17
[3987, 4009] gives -3.50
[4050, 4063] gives -1.43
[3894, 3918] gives -2.69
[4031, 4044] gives -2.39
